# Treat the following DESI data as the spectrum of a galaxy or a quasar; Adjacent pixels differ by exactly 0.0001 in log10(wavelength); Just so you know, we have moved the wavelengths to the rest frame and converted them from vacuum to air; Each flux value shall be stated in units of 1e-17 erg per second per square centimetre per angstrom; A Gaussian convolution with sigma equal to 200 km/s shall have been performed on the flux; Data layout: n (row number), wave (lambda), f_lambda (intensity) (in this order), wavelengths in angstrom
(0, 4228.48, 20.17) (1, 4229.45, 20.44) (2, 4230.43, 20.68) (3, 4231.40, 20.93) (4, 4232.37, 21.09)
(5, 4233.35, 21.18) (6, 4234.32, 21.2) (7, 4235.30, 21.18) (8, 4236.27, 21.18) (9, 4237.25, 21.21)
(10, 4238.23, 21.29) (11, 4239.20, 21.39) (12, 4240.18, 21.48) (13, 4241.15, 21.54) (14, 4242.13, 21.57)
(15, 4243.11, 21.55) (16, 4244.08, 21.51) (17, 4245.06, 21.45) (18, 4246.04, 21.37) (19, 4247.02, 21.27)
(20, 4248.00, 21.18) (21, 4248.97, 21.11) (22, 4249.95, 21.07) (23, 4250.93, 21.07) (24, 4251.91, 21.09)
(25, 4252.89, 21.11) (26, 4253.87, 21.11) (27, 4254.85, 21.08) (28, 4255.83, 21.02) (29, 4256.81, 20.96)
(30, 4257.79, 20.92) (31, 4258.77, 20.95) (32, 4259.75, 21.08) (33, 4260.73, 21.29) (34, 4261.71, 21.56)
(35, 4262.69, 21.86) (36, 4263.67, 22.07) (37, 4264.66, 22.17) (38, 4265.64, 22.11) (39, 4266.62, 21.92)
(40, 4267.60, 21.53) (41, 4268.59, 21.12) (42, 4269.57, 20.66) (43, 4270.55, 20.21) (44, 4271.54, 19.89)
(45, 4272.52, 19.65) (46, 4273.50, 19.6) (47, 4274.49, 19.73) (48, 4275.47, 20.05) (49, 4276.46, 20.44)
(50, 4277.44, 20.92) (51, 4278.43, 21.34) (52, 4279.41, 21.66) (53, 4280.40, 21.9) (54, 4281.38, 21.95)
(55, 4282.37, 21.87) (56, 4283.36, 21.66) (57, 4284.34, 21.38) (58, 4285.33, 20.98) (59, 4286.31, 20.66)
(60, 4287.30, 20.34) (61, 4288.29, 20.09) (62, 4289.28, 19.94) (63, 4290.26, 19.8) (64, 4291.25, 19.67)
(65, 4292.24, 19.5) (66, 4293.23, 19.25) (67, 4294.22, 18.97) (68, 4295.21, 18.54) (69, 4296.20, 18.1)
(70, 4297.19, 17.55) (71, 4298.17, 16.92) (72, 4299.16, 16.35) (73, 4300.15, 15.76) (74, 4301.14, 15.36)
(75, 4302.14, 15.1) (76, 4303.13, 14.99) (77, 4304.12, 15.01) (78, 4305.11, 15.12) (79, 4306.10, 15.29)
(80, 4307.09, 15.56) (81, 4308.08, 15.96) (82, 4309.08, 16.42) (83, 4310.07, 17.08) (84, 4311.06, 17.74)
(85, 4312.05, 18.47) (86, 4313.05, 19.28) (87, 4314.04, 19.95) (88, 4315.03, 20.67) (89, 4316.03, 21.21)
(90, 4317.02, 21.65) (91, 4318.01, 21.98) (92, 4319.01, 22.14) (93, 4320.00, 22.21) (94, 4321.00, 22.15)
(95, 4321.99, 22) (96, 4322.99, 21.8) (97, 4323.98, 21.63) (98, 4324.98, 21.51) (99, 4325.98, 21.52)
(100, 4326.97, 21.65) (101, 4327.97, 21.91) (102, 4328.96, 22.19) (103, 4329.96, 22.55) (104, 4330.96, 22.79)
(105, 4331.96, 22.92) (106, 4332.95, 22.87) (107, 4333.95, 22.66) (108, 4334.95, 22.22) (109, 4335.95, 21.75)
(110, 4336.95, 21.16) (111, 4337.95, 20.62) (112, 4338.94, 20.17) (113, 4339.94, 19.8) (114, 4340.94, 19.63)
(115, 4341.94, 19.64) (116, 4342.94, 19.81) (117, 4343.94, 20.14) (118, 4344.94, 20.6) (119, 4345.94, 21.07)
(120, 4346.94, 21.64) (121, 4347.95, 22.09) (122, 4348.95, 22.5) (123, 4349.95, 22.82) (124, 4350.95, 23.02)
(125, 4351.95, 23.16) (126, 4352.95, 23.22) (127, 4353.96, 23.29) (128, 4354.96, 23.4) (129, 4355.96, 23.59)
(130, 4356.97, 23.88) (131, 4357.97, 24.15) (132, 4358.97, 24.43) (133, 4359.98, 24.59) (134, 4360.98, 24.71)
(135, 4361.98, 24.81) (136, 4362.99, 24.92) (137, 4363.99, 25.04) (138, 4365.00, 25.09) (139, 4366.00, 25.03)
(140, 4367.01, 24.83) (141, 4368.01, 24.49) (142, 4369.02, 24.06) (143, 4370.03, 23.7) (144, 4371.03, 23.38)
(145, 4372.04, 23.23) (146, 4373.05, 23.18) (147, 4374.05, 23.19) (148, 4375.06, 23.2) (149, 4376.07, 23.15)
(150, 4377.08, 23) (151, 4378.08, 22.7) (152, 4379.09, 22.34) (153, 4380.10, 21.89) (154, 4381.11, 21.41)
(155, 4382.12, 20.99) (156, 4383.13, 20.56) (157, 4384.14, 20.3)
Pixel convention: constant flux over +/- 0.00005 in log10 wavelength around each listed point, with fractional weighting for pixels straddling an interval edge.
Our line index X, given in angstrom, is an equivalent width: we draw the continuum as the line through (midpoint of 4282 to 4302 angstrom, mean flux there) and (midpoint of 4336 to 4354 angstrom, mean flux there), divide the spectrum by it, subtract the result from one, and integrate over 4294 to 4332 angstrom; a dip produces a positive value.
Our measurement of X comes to 1.6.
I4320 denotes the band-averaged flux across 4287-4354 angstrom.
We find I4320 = 20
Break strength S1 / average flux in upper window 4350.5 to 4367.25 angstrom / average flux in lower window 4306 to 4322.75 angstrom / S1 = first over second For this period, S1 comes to 1.24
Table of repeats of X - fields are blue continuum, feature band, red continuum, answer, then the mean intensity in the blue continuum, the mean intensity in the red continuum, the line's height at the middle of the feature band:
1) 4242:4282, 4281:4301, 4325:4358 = 1.9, 21.1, 21.9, 21.4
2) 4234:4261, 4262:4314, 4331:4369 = 6.1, 21.2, 22.7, 21.8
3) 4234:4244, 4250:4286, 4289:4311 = -3.4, 21.4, 17.1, 19.3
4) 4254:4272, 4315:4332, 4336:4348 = -1.0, 21.2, 20.5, 20.7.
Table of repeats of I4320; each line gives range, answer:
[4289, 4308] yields 17.1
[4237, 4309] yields 20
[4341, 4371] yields 23.2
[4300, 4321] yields 18.1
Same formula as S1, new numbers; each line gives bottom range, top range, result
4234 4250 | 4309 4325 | 0.96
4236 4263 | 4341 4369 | 1.09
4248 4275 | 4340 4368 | 1.09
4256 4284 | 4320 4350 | 1.02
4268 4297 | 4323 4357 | 1.08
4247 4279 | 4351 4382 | 1.13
